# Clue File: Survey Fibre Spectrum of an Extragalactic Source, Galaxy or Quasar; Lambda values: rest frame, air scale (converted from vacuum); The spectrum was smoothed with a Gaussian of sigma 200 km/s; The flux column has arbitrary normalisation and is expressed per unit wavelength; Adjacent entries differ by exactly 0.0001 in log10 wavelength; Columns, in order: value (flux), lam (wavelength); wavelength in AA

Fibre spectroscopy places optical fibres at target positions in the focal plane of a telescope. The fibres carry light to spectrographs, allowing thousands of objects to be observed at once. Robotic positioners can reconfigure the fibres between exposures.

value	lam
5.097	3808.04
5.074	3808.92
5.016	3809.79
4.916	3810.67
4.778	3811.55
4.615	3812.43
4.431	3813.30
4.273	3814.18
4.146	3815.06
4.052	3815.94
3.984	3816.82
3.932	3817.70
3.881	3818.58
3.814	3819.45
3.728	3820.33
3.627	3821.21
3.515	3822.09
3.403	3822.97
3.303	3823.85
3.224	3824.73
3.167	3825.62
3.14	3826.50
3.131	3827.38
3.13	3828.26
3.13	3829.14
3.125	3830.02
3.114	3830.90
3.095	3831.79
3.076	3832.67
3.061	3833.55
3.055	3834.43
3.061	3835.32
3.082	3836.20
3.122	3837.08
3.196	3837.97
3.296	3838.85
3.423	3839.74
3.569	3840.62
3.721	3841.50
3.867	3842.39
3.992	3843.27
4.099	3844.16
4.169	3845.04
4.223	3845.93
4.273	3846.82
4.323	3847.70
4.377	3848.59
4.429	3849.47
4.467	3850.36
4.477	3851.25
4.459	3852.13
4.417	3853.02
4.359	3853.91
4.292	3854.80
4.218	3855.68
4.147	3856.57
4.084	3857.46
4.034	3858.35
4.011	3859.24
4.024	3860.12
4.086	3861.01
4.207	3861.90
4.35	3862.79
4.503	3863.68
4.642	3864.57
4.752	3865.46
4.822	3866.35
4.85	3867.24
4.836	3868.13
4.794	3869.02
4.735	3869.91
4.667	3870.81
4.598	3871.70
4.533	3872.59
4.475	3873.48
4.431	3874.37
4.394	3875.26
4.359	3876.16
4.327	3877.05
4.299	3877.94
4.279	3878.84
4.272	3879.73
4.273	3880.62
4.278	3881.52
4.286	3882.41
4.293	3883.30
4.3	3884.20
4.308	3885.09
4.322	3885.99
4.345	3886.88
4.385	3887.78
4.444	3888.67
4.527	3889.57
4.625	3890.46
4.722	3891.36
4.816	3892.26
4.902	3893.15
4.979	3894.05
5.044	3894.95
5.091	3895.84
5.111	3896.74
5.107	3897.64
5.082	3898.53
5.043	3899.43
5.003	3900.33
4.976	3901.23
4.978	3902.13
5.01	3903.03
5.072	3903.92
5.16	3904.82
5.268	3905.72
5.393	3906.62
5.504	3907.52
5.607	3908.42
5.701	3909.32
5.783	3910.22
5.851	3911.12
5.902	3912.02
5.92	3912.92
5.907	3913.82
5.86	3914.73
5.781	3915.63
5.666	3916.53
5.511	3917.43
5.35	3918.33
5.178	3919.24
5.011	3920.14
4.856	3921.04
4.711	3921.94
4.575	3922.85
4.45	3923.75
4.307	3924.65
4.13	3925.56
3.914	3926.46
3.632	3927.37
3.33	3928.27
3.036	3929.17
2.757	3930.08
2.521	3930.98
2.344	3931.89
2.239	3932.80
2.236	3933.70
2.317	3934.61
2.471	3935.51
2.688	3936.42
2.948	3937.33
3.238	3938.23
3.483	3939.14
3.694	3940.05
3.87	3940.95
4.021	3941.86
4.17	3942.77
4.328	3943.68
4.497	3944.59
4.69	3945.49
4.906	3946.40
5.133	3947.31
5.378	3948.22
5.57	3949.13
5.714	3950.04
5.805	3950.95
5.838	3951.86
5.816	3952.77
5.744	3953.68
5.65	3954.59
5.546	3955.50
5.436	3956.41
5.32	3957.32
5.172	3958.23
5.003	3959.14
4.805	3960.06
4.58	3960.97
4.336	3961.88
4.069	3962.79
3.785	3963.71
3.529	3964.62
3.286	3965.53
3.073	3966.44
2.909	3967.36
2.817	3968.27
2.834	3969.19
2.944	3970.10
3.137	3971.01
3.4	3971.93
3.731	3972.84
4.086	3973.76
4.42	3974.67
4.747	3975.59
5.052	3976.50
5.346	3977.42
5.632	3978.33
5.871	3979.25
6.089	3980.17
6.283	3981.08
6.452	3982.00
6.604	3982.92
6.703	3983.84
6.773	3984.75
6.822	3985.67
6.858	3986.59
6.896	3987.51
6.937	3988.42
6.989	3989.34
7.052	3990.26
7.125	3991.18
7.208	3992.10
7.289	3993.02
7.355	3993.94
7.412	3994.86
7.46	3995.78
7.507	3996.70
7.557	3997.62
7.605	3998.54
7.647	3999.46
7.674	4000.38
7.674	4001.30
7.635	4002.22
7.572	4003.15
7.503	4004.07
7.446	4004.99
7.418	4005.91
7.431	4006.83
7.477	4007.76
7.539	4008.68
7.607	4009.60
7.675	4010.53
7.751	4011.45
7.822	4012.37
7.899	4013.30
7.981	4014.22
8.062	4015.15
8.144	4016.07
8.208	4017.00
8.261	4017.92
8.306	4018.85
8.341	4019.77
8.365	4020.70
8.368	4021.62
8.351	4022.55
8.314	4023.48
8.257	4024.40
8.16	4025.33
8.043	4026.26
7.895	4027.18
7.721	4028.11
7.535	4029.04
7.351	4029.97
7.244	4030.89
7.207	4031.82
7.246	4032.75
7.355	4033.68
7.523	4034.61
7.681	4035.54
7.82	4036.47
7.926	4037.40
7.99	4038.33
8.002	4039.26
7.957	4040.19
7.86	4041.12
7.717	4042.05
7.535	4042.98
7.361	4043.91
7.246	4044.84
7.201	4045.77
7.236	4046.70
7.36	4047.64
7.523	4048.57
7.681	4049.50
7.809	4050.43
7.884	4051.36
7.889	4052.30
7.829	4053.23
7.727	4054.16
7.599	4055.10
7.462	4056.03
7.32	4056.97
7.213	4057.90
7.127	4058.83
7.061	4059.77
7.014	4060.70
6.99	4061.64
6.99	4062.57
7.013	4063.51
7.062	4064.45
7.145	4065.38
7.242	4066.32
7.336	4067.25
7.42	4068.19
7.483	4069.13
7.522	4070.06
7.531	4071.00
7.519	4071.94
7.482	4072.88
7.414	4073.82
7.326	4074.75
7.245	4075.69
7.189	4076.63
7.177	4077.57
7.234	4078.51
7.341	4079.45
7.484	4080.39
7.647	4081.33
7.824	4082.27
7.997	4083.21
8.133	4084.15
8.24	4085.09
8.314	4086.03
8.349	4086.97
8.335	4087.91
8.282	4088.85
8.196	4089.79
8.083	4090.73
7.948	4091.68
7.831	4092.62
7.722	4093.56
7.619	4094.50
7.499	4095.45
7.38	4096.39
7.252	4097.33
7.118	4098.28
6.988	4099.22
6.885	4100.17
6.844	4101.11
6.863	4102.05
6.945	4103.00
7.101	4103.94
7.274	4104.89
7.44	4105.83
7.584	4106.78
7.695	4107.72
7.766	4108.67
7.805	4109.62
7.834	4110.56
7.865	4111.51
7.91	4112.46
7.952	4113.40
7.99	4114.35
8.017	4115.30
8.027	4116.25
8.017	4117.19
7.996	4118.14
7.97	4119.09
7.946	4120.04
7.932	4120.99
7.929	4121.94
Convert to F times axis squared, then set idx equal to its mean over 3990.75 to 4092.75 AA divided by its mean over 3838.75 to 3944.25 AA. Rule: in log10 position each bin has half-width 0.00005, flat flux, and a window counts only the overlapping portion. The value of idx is 1.9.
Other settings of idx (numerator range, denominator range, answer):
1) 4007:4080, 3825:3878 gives 2.09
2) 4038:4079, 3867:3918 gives 1.64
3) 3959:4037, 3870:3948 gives 1.54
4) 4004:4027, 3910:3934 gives 1.87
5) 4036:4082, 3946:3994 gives 1.48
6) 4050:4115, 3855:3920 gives 1.72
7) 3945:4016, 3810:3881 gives 1.60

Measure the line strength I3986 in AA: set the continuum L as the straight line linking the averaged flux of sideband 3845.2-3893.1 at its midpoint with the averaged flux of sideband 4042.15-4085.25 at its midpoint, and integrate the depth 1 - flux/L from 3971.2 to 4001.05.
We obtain -0.60 AA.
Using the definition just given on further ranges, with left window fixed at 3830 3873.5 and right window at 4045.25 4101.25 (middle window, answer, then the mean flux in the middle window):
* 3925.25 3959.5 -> 8.29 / 4.17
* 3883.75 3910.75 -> -1.03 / 4.96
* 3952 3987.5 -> 6.09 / 4.89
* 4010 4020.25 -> -2.22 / 8.03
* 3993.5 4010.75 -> -3.05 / 7.53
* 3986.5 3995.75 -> -1.34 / 7.14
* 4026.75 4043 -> -1.71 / 7.64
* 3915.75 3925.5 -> 0.33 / 4.96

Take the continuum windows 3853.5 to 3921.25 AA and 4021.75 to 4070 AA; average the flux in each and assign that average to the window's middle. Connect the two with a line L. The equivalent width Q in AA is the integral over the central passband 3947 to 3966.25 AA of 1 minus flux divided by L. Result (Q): 3.2 AA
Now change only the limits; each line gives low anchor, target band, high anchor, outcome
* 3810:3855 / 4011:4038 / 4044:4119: -4.9 AA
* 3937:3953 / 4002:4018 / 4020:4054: -2.1 AA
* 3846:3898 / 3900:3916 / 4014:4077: -1.1 AA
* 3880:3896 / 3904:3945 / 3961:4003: 5.1 AA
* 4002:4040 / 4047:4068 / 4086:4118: 1.0 AA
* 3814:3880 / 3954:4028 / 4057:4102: -2.5 AA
